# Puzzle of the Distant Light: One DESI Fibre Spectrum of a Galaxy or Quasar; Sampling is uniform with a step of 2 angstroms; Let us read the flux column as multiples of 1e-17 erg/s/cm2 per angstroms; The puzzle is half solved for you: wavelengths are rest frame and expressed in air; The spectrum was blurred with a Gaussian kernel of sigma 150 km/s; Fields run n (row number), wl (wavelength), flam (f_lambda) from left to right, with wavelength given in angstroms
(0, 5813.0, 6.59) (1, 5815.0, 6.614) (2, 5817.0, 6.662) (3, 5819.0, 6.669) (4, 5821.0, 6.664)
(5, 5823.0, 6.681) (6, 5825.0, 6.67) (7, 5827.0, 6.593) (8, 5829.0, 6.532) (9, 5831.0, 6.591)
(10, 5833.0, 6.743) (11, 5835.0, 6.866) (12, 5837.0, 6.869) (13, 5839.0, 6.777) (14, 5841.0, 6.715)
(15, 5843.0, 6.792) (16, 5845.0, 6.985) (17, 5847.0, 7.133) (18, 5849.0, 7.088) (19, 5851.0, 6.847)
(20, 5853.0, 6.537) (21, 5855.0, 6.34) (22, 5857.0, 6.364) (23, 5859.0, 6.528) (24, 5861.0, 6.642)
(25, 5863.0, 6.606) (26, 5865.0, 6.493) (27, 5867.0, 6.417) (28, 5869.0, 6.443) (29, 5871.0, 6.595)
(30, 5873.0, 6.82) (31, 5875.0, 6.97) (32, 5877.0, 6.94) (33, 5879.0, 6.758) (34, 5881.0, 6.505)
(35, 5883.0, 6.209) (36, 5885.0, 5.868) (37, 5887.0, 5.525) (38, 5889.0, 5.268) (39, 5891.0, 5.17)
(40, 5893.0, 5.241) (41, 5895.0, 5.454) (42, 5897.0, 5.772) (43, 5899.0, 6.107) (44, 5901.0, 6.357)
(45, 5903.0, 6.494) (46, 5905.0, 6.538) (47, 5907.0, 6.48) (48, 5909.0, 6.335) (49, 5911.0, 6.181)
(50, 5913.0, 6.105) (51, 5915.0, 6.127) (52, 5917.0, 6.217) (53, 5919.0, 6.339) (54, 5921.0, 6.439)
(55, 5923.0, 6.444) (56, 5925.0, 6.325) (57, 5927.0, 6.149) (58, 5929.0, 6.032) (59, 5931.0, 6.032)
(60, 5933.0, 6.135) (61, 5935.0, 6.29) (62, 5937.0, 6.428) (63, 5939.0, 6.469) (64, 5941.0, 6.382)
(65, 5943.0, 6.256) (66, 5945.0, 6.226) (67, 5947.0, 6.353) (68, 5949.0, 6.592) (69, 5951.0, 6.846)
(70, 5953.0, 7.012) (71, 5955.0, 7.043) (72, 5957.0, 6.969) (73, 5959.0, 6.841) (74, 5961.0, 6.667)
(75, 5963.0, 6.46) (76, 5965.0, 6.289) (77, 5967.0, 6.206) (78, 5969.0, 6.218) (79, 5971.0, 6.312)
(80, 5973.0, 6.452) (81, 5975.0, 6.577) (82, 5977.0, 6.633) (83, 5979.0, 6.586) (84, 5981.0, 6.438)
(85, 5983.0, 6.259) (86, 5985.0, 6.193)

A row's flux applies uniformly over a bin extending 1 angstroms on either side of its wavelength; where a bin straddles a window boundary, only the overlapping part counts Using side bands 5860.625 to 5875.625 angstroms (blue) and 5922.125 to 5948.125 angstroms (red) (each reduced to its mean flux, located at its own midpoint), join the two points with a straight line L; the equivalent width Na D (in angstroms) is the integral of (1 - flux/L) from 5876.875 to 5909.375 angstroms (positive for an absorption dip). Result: 2.3 angstroms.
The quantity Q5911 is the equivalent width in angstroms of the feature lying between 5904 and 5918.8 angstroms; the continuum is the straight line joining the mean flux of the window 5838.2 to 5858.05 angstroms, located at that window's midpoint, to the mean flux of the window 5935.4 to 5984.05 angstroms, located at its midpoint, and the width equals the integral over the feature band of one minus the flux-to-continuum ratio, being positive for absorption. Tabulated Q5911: 0.75 angstroms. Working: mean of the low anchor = 6.76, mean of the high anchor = 6.52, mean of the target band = 6.29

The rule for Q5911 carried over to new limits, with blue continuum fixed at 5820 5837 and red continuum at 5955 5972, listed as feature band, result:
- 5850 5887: 0.63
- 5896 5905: 0.51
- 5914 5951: 1.45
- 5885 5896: 2.05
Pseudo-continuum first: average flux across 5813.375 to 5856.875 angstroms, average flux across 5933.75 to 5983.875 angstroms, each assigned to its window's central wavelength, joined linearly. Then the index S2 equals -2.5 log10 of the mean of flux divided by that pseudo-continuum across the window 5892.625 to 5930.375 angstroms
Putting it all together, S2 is 0.07 mag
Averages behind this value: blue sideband 6.72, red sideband 6.51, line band 6.18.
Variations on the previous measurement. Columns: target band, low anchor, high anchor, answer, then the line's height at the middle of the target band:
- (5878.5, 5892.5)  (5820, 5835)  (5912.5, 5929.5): 0.10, 6.4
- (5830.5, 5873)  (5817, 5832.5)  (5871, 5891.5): -0.04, 6.45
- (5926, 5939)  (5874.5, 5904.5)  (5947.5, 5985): 0.02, 6.33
